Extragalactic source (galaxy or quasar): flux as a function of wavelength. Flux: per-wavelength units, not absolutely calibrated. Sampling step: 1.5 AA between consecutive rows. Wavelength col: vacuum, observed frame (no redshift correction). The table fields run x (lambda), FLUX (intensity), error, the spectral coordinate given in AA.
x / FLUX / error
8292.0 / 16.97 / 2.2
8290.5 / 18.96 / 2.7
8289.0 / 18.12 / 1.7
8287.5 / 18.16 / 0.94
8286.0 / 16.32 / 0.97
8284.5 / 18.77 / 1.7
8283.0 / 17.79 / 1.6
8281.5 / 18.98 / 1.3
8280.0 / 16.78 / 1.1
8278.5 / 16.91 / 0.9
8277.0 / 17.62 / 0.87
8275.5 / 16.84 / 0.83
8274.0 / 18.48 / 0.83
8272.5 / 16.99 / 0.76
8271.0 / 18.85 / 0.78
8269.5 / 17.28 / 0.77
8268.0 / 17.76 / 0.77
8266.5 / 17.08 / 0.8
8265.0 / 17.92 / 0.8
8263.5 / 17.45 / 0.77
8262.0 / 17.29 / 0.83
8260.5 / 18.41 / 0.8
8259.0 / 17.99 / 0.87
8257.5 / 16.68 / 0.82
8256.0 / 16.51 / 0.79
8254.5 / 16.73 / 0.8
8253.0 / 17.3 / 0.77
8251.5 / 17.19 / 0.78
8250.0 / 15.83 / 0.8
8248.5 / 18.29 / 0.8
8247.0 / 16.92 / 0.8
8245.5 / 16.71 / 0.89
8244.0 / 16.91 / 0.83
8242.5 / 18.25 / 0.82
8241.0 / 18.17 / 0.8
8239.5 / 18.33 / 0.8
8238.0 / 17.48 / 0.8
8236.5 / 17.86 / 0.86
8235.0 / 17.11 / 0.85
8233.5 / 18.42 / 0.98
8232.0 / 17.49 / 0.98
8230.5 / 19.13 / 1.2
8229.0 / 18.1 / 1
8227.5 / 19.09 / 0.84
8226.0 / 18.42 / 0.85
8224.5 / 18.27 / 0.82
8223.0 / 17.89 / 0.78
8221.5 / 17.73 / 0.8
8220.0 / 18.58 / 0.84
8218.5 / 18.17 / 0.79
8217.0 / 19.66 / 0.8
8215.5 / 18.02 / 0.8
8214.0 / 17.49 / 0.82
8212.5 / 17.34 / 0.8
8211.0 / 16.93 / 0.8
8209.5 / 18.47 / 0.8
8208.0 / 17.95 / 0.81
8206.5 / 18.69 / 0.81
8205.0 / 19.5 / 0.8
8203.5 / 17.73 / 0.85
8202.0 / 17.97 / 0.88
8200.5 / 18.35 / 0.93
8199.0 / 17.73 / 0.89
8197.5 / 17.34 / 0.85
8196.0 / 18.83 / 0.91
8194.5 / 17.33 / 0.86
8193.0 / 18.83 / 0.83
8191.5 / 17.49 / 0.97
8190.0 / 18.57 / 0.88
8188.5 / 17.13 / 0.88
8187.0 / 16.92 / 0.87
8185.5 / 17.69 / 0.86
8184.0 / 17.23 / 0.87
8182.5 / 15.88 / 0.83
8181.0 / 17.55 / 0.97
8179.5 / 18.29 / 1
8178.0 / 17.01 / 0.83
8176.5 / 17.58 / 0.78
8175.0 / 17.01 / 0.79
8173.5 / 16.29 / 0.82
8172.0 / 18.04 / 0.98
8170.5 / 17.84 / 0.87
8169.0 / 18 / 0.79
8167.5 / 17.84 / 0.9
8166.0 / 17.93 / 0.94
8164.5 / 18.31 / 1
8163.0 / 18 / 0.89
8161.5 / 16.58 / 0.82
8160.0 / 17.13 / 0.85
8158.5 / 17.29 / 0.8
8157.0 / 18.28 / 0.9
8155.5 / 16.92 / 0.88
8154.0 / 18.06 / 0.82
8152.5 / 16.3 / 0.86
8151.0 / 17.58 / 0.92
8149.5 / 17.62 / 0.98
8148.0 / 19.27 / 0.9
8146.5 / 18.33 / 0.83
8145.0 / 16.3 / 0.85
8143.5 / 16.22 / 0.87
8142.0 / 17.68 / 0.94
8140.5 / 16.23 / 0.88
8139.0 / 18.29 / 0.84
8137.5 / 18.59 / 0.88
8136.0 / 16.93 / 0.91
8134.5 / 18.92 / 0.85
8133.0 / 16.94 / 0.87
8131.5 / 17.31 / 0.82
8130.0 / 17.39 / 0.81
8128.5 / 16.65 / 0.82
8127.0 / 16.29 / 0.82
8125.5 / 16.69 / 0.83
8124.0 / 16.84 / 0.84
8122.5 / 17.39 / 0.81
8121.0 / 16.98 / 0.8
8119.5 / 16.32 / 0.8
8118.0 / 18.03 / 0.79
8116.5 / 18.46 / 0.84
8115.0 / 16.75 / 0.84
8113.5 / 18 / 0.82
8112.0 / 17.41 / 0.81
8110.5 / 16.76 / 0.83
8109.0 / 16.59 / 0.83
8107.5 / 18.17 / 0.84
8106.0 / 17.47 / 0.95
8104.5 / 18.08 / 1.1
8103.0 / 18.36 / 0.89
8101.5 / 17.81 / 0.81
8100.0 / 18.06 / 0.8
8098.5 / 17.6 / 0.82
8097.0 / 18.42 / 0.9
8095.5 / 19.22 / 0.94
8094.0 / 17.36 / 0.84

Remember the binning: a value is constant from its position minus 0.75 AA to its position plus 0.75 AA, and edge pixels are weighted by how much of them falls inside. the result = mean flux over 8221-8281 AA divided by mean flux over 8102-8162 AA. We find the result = 1.0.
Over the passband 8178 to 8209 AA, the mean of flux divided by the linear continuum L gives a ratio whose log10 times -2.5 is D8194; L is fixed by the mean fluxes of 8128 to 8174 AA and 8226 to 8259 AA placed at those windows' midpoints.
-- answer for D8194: -0.017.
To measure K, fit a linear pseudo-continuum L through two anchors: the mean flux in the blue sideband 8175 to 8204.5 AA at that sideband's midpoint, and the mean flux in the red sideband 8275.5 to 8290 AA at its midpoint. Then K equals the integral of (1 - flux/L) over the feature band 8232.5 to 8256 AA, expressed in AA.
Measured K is 0.36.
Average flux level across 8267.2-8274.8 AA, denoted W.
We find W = 17.9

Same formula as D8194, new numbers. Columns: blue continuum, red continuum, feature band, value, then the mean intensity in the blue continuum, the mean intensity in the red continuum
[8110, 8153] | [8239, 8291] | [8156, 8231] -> -0.03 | 17.3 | 17.5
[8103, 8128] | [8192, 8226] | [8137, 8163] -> 0.01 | 17.3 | 18.1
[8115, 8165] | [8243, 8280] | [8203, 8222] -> -0.05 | 17.4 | 17.3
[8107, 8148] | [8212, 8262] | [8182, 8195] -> 0.00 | 17.3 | 17.8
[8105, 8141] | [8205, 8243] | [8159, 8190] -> 0.02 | 17.3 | 18.1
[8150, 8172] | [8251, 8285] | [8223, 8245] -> -0.03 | 17.6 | 17.5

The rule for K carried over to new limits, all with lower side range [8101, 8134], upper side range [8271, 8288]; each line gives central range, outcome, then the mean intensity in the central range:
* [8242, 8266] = 0.46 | 17.3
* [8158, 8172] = -0.22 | 17.7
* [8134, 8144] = -0.11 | 17.6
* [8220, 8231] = -0.52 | 18.4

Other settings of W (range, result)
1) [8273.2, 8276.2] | 17.7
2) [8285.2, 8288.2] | 17.3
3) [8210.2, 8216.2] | 17.4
